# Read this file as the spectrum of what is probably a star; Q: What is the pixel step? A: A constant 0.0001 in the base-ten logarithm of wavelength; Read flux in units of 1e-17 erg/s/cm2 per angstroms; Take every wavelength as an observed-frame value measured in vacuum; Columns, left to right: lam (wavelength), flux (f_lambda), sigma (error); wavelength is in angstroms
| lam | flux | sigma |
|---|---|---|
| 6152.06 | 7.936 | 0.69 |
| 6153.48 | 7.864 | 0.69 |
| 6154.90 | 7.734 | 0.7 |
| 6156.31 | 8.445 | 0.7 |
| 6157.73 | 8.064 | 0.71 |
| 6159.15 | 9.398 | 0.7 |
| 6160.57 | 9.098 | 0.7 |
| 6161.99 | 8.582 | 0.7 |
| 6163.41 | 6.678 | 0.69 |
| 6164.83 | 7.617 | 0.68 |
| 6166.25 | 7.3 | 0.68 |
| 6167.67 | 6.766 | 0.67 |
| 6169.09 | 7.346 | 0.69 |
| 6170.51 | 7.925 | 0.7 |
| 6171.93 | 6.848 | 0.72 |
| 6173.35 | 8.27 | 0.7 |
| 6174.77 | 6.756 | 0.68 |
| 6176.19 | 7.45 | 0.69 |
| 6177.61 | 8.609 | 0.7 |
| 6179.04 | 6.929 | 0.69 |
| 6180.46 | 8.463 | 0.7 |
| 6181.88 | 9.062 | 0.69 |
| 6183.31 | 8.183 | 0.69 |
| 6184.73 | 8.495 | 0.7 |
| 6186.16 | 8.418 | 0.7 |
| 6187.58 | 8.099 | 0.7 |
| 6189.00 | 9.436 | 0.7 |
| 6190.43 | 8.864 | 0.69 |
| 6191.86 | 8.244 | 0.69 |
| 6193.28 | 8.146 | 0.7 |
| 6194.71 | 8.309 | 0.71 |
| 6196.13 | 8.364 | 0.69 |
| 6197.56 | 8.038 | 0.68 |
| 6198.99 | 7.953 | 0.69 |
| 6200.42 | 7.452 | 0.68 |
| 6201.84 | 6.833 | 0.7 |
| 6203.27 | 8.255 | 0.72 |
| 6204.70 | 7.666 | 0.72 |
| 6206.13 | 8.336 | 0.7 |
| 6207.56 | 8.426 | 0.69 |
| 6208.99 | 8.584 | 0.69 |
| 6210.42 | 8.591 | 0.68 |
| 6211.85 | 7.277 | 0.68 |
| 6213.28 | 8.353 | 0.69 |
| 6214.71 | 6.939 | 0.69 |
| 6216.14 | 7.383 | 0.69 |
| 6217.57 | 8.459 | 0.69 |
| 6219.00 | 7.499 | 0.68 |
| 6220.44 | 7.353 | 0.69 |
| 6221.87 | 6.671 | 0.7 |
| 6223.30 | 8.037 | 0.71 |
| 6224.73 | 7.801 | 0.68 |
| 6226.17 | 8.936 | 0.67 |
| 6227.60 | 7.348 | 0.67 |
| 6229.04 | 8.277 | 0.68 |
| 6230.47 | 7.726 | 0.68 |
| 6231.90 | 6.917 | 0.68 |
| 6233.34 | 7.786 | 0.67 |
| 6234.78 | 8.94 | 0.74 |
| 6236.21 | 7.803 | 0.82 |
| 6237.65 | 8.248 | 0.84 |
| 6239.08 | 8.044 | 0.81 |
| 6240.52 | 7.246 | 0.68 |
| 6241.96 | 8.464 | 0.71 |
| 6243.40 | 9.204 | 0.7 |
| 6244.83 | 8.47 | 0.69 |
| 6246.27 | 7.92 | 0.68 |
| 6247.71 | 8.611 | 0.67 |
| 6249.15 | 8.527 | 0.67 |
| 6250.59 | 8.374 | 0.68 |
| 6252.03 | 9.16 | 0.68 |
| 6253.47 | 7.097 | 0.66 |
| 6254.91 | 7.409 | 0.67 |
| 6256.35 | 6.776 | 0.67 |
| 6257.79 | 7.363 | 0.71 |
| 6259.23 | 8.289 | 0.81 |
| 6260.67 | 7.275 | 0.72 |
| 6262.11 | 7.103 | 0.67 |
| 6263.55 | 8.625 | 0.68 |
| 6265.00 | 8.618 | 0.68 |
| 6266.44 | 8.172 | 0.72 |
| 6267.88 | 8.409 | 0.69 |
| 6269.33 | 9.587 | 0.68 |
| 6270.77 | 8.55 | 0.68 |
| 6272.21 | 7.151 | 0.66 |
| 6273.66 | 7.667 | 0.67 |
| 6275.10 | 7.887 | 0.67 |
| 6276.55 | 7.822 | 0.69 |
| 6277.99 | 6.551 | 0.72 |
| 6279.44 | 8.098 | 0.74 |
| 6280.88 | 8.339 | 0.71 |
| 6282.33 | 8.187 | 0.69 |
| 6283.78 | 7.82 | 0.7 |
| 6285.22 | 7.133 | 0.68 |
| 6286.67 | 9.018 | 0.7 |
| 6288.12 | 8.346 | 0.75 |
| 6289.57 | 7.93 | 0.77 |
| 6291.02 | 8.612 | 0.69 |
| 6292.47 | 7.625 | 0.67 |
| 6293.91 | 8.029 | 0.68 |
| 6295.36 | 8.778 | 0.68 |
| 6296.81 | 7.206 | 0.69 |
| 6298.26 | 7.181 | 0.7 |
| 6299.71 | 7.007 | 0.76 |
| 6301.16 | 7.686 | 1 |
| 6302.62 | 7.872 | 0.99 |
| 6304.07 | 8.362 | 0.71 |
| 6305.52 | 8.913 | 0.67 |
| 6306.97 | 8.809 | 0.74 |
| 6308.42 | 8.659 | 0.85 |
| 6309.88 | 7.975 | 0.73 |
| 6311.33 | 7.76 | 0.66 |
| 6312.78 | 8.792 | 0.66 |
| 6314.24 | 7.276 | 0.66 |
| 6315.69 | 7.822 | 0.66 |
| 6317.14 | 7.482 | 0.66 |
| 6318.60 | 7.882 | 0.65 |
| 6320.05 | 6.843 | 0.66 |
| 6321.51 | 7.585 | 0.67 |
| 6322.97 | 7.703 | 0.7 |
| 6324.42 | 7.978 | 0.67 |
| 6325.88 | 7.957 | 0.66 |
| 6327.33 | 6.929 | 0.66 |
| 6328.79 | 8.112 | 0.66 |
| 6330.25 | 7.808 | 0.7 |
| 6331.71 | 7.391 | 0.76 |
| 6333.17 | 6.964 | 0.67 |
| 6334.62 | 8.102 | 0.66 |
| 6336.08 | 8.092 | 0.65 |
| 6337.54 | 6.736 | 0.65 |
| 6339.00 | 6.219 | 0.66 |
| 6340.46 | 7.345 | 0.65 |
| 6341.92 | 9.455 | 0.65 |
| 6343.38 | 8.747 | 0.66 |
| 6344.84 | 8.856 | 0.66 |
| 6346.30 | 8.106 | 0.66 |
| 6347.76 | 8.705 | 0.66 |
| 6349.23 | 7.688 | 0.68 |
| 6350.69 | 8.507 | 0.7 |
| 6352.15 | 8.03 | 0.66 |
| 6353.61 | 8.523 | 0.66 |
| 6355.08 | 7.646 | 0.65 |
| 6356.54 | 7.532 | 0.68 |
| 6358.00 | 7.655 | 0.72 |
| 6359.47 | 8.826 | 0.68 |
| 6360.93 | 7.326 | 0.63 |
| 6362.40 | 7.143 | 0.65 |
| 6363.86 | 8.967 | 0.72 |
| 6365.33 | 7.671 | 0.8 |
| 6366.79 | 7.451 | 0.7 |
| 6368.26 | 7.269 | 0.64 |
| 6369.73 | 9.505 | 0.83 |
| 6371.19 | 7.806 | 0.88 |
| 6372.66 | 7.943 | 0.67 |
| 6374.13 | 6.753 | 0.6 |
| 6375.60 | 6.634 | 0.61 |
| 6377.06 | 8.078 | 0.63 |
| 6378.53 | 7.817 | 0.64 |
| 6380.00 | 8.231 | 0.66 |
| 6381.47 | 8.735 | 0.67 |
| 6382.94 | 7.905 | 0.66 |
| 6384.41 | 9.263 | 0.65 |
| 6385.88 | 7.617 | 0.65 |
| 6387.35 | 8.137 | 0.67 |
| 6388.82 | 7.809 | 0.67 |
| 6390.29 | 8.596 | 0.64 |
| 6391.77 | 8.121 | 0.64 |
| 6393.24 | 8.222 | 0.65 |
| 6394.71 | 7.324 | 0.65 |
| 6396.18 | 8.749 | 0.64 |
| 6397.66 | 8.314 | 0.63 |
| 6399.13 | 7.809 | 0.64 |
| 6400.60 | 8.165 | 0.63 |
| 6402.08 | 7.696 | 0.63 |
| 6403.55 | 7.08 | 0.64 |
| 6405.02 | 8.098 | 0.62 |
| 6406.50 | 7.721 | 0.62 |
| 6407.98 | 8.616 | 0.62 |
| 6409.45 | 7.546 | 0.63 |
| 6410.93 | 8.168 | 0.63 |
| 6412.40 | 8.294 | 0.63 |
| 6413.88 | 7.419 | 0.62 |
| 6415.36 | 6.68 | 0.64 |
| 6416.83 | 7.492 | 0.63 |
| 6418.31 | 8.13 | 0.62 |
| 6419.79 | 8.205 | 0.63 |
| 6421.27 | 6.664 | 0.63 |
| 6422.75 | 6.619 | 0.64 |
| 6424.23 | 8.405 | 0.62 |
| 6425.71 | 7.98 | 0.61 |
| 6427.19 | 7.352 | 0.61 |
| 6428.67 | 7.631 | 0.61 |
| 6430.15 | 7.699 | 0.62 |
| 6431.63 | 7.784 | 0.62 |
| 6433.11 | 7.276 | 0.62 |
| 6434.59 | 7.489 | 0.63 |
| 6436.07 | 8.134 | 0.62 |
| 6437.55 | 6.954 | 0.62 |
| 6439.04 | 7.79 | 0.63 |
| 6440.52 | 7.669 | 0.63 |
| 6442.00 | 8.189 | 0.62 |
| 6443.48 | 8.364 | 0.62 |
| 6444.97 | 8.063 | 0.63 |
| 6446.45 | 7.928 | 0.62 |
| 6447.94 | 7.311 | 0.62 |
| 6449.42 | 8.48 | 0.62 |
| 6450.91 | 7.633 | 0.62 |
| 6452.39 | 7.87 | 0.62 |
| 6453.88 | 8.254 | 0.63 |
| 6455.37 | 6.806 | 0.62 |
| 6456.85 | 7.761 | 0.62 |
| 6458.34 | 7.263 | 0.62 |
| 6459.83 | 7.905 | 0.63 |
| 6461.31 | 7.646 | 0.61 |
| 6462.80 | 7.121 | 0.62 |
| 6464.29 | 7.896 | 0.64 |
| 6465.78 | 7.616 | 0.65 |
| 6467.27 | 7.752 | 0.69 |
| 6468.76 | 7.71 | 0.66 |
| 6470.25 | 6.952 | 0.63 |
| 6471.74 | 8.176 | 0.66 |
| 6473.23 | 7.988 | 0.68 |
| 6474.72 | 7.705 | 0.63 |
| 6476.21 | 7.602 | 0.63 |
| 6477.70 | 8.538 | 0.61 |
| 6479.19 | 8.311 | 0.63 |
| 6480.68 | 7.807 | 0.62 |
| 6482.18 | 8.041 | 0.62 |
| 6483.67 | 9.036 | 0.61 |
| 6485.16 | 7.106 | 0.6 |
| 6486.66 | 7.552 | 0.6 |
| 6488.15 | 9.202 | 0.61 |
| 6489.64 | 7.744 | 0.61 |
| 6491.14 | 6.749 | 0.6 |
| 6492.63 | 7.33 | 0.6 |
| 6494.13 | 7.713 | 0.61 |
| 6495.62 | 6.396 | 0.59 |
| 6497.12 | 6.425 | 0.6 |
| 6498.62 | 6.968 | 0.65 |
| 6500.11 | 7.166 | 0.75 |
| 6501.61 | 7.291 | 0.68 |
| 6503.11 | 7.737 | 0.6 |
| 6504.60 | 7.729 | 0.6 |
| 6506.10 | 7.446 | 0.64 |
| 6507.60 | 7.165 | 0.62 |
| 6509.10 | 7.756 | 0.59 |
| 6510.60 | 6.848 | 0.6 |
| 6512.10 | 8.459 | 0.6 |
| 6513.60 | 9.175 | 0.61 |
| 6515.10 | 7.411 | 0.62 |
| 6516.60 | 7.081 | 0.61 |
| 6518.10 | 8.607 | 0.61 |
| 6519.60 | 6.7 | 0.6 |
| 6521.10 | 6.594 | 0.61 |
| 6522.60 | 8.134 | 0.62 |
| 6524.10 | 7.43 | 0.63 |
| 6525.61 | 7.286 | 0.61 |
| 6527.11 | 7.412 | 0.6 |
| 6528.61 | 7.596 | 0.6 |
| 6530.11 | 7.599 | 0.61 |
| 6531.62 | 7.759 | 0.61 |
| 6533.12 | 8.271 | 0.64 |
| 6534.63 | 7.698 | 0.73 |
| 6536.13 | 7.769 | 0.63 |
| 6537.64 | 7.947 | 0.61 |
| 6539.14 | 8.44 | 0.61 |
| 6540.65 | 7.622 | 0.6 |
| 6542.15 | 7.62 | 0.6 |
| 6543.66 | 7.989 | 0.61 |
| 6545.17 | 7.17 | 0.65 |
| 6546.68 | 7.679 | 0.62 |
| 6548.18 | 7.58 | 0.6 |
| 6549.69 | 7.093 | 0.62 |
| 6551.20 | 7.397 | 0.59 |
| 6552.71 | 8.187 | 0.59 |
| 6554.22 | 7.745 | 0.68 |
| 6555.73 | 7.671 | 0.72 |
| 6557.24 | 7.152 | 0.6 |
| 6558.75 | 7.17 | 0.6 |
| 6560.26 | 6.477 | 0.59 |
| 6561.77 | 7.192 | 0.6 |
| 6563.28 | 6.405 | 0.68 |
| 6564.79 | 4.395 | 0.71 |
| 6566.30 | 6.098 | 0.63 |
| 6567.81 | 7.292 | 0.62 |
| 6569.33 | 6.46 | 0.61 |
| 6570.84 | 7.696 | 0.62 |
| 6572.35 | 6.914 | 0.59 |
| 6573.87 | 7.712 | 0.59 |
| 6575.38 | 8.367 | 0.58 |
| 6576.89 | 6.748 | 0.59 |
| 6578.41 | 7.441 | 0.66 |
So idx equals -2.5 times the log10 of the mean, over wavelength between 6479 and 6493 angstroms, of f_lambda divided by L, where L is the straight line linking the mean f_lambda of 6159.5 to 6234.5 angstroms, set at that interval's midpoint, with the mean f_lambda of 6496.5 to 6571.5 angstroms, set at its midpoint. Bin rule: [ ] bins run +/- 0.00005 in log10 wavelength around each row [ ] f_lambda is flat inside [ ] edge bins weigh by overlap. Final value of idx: -0.058 mag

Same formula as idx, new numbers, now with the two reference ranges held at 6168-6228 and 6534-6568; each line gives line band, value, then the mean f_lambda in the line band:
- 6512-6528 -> -0.04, 7.63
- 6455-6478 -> -0.03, 7.65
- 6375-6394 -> -0.07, 8.1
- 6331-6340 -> 0.06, 7.26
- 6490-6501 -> 0.06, 6.99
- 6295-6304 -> 0.02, 7.62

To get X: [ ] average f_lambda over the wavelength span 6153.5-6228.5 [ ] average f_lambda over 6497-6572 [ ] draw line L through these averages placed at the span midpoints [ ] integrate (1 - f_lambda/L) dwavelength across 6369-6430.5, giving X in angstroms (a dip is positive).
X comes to -2.1 angstroms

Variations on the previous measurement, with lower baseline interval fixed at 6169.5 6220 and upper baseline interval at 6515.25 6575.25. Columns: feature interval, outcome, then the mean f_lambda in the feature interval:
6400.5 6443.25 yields -0.5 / 7.69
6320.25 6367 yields -0.7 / 7.86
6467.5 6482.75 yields -0.8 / 7.88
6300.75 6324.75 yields -0.5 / 7.97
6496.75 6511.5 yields 0.3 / 7.29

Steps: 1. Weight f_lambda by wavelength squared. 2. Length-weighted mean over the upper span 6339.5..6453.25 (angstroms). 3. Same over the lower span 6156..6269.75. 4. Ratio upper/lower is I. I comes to 1.05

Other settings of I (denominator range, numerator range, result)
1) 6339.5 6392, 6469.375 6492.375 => 1.01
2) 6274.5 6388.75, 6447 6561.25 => 1.02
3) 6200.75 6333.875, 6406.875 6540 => 1.03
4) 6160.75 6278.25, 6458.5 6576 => 1.04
